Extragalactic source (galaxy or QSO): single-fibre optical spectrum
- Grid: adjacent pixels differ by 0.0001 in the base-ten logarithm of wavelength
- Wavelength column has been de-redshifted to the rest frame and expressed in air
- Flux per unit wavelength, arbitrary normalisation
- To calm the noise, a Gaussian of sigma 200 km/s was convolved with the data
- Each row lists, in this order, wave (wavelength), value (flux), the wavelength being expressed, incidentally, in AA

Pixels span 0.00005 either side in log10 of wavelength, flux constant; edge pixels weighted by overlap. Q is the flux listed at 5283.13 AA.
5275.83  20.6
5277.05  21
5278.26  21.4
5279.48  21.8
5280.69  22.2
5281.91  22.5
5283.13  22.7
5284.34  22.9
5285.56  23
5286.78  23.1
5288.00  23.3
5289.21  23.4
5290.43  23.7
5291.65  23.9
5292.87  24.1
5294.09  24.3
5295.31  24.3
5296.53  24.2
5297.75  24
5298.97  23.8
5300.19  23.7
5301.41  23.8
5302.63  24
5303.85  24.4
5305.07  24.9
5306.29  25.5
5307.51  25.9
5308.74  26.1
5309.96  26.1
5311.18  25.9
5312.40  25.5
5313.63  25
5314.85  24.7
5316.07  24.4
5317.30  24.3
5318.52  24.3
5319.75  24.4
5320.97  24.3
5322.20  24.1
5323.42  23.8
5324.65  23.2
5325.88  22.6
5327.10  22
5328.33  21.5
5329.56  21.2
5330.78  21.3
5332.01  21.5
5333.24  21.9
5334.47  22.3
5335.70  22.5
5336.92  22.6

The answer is 22.7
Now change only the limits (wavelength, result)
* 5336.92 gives 22.6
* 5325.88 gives 22.6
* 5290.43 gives 23.7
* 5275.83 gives 20.6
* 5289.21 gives 23.4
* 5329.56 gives 21.2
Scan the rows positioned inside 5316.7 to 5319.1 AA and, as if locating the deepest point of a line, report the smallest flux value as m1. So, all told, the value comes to 24.3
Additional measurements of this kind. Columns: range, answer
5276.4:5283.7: 21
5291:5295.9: 23.9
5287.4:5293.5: 23.3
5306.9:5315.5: 24.7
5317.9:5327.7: 22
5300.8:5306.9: 23.8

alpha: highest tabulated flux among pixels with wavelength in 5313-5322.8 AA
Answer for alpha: 25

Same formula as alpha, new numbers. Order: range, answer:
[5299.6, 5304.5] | 24.4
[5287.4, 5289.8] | 23.4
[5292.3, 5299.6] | 24.3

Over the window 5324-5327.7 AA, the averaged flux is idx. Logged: 22.6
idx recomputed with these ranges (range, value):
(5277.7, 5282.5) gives 22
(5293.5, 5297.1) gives 24.3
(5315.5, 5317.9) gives 24.3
